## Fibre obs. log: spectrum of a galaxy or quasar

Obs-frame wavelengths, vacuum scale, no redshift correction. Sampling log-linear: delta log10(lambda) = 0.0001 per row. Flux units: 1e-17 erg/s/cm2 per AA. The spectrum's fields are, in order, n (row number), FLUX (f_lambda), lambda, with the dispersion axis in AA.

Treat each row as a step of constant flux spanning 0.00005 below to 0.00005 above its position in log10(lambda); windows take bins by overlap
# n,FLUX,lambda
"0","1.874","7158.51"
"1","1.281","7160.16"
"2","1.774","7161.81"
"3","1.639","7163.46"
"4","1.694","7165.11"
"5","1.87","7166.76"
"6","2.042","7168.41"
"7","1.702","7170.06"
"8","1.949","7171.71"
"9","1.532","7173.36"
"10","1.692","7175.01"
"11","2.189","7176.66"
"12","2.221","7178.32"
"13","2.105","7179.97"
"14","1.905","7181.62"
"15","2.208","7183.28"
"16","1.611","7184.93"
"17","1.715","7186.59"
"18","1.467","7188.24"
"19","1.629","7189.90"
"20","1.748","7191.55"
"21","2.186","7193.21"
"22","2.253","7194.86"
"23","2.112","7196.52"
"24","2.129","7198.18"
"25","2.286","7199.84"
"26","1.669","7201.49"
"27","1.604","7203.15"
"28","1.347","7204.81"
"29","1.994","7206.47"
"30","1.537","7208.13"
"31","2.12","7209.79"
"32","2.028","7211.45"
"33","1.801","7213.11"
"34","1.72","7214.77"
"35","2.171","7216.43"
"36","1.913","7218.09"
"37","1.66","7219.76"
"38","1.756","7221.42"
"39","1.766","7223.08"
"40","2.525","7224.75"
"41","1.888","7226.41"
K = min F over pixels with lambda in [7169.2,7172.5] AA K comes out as 1.702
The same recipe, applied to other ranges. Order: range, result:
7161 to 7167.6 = 1.639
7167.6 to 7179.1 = 1.532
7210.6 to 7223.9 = 1.66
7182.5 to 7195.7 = 1.467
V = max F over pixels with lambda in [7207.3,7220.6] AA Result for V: 2.171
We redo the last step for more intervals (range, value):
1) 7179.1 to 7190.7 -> 2.208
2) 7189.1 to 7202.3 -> 2.286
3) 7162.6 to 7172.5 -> 2.042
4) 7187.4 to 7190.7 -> 1.629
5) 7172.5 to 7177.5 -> 2.189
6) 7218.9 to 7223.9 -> 1.766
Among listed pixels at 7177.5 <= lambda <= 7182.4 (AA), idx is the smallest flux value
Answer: 1.905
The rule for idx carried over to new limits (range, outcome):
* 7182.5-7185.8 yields 1.611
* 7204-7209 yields 1.347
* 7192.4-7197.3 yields 2.112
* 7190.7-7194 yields 1.748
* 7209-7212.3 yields 2.028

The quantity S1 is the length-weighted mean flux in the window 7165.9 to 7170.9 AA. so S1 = 1.87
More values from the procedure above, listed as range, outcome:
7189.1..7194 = 1.85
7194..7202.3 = 2.09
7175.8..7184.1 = 2.12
